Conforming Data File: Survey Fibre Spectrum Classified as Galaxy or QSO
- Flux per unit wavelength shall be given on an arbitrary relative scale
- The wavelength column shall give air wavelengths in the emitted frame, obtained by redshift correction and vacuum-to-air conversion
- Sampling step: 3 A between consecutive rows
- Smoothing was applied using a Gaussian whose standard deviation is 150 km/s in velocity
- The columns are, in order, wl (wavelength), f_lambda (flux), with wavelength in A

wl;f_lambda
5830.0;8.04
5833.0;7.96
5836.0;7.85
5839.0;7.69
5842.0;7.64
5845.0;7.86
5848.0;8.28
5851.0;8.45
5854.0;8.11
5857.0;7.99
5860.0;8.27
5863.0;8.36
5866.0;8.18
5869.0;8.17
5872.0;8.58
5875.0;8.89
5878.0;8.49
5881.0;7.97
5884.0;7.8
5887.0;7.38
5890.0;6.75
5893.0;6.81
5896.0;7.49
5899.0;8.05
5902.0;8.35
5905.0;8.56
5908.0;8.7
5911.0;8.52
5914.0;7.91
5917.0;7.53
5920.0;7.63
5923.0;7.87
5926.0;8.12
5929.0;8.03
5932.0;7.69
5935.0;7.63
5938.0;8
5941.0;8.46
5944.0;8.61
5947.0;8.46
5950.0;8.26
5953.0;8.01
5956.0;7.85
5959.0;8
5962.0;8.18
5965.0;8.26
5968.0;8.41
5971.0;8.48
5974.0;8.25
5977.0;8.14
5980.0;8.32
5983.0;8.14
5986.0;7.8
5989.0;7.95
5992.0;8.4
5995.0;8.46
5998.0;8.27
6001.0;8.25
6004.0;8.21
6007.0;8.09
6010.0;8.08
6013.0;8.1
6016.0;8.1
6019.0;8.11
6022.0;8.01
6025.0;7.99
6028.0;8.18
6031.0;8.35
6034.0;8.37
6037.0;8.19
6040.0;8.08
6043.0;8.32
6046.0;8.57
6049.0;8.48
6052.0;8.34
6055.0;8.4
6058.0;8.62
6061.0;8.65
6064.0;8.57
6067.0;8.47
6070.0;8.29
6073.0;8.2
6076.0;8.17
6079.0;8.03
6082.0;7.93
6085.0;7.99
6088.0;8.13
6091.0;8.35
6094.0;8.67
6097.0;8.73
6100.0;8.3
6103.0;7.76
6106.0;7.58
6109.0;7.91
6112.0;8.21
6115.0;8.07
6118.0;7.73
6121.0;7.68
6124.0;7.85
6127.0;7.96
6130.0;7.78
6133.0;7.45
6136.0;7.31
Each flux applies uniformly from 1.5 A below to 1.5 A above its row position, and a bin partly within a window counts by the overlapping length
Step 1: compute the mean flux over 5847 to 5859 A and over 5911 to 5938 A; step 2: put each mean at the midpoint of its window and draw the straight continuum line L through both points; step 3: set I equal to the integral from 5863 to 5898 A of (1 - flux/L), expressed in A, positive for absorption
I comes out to 0.8 A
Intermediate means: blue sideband 8.21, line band 7.89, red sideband 7.85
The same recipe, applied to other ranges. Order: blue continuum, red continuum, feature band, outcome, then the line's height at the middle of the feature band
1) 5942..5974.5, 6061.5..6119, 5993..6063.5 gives -0.54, 8.21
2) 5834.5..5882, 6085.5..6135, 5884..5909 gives 1.24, 8.15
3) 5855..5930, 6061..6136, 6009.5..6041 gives -0.36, 8.05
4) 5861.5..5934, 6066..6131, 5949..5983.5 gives -0.74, 8.02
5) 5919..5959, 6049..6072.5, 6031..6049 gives 0.15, 8.39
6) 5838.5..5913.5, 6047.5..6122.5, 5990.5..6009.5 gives -0.28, 8.15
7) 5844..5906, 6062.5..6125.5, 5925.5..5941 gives 0.24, 8.06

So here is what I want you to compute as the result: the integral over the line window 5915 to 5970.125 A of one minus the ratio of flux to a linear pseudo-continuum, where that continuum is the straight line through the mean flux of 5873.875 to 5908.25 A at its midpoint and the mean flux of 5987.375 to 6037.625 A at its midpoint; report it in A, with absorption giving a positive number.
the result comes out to -0.3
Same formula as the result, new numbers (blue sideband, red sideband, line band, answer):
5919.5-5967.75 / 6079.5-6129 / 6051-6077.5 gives -1.2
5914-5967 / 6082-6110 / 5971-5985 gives -0.3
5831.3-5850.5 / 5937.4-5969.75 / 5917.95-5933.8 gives 0.6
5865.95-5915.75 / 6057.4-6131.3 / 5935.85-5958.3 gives -0.4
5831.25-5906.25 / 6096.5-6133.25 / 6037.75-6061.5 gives -1.4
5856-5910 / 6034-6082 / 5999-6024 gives 0.4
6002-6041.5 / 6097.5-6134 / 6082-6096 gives -0.5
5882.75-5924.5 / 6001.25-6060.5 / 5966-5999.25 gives -0.6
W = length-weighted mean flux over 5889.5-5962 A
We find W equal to 7.99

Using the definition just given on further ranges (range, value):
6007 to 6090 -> 8.25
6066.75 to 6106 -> 8.2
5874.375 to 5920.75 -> 7.91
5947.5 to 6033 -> 8.17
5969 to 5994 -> 8.2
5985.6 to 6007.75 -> 8.2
